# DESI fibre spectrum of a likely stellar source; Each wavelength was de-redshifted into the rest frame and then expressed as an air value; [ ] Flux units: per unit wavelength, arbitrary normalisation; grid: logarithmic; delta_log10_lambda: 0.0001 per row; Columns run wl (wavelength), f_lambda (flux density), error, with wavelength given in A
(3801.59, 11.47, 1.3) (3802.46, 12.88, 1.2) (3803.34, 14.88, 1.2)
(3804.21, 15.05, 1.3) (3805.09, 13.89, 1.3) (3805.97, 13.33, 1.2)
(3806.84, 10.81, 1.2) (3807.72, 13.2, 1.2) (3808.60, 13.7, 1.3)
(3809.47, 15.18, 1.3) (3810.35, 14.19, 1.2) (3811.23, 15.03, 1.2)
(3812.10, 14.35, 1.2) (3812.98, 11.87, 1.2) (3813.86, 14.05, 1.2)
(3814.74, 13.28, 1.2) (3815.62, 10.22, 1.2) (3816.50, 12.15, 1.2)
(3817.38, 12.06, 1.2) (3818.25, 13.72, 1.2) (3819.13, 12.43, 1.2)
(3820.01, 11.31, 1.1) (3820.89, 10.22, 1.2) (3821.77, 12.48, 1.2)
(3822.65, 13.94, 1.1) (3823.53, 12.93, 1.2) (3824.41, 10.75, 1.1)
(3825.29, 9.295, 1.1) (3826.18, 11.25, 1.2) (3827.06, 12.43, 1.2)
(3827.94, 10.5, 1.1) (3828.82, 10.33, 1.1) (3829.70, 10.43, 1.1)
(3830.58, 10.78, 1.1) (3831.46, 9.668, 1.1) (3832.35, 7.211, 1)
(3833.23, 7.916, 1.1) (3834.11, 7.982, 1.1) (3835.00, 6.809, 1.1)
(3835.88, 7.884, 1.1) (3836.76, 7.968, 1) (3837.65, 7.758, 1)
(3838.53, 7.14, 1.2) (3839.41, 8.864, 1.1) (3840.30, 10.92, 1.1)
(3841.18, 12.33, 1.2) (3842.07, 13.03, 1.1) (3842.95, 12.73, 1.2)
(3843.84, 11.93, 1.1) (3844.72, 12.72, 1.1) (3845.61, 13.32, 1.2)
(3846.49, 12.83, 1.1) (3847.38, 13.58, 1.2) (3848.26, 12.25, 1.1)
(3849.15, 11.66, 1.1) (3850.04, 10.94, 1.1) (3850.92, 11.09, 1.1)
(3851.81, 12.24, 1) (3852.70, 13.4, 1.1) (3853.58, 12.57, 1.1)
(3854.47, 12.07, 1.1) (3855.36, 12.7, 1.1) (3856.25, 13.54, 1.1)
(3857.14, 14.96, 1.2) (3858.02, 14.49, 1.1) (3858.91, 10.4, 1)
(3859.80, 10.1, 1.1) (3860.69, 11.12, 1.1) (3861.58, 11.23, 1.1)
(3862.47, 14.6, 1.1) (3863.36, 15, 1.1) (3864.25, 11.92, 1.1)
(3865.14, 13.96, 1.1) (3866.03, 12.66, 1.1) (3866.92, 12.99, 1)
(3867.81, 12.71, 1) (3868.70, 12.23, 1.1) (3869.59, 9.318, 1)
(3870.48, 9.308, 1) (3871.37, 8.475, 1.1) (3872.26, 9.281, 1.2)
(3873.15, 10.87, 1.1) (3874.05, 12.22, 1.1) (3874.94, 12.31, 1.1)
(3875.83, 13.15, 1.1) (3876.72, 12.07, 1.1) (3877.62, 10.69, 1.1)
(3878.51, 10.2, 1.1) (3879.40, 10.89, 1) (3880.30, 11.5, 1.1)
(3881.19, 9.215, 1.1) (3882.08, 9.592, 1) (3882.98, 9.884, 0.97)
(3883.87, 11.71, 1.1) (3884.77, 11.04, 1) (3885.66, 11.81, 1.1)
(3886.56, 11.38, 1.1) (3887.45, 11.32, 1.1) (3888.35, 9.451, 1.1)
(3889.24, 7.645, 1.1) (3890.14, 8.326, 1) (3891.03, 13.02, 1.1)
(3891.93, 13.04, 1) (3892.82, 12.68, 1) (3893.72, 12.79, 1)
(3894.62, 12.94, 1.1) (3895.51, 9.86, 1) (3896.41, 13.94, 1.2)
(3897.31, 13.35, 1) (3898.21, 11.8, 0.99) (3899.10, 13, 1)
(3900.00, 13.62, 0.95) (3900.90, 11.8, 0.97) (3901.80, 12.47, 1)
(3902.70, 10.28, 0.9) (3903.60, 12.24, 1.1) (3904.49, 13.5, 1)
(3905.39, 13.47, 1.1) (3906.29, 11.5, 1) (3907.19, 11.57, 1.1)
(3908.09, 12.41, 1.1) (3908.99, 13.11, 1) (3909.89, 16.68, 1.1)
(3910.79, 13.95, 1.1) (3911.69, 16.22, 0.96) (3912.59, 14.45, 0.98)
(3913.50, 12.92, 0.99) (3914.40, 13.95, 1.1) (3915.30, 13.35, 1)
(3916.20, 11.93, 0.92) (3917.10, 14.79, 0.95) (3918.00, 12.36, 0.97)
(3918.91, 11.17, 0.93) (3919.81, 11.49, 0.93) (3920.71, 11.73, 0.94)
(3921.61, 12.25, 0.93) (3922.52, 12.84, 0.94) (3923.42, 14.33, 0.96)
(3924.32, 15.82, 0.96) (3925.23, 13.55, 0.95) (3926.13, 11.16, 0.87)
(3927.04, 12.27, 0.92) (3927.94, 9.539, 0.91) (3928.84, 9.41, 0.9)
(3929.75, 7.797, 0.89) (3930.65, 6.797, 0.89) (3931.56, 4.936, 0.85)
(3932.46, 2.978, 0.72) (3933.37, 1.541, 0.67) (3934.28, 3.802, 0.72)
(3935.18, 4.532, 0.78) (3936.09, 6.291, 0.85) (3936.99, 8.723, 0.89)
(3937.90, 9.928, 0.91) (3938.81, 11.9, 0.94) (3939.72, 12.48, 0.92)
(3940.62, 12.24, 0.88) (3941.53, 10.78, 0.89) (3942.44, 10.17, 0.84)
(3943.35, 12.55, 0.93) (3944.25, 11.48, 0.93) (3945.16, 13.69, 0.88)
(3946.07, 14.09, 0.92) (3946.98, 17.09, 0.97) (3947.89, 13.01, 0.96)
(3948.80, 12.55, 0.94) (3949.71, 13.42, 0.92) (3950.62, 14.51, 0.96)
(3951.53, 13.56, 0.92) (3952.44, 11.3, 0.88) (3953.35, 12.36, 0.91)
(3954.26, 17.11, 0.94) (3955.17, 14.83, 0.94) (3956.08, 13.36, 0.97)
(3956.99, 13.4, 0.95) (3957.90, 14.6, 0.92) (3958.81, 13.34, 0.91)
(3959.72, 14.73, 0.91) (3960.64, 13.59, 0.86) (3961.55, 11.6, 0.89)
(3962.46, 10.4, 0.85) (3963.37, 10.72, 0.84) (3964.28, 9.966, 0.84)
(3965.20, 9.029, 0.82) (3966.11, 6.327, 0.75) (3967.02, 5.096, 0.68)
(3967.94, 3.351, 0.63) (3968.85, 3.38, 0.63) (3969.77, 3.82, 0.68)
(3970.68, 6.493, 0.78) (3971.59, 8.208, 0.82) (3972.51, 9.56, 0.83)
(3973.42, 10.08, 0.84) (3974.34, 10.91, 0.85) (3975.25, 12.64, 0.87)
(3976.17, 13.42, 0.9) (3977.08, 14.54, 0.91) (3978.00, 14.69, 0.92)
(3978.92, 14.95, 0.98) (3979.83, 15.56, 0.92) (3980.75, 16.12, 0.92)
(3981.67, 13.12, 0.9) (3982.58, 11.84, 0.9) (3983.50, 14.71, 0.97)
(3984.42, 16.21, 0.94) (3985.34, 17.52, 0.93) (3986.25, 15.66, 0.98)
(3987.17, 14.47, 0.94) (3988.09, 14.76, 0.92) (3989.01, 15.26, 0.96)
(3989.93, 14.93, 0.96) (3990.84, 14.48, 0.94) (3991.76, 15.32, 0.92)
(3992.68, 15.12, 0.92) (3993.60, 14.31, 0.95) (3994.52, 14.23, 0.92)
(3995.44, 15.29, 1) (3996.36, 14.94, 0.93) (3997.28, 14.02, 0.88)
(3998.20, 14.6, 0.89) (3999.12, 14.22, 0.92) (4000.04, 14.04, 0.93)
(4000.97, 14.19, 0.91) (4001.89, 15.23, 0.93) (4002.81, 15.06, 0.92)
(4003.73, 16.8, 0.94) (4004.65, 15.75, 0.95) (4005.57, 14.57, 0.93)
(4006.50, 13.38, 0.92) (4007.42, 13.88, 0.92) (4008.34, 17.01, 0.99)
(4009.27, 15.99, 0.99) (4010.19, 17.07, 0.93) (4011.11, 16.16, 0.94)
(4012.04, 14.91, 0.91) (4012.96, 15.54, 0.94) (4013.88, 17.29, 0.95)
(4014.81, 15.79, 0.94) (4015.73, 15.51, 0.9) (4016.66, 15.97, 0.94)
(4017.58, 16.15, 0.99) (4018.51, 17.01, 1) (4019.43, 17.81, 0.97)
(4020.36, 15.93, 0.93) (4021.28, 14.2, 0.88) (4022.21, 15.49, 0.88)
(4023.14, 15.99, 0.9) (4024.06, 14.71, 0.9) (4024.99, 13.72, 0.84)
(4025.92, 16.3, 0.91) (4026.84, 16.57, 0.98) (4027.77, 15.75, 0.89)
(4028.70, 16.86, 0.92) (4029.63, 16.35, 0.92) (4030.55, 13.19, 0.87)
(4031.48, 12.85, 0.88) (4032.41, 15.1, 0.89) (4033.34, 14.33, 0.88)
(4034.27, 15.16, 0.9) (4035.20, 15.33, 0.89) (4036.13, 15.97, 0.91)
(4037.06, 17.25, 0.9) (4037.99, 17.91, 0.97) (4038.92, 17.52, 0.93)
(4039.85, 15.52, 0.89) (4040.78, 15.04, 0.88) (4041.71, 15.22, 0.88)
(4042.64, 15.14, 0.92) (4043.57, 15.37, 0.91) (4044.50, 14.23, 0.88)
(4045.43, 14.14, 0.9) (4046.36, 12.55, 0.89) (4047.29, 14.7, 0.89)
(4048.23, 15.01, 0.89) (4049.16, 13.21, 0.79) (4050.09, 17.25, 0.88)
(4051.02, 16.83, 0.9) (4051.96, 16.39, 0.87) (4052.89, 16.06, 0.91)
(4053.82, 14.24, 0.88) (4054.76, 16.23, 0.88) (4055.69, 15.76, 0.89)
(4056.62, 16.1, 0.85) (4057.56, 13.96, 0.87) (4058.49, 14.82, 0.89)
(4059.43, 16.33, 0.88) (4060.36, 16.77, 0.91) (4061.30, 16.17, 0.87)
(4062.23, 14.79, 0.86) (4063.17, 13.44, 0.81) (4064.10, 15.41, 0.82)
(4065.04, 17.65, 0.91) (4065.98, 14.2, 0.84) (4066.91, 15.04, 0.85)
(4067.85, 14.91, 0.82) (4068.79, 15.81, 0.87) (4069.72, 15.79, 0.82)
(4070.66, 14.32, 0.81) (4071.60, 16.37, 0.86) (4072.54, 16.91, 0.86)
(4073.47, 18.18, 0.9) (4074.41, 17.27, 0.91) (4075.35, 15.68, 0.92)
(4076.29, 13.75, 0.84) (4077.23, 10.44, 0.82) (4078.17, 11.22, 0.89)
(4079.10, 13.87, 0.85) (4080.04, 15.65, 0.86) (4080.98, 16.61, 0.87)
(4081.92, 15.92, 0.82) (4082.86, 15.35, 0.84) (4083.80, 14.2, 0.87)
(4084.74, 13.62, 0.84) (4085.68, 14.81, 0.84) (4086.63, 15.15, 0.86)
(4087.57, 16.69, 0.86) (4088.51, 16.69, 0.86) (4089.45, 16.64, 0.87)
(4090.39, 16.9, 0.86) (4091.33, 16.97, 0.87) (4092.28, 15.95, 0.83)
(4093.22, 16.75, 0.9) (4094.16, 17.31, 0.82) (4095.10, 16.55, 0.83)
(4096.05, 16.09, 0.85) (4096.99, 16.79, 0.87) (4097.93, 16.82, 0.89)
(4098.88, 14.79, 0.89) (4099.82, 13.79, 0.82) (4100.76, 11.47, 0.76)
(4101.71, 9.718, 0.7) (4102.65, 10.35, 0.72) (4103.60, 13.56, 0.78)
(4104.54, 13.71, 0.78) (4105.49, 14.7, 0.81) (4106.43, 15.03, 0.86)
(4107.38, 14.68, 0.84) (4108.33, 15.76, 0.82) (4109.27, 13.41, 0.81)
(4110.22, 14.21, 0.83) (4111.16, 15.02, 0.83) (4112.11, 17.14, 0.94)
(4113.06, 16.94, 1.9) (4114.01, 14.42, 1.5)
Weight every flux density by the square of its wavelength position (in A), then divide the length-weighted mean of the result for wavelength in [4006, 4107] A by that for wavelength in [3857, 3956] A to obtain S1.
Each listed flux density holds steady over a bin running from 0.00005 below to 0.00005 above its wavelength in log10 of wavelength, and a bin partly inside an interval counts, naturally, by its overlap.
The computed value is 1.42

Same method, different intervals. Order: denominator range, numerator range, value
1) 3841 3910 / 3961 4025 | 1.21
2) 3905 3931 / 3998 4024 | 1.30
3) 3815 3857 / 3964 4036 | 1.36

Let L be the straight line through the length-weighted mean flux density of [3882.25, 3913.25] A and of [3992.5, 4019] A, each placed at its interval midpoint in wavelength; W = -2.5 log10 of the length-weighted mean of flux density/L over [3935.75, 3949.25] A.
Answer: 0.14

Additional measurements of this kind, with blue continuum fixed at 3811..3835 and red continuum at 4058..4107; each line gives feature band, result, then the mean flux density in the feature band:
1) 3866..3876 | 0.08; 11.2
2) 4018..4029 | -0.11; 15.8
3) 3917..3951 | 0.20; 10.7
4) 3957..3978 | 0.32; 9.99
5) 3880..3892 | 0.16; 10.6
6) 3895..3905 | 0.01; 12.4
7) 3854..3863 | -0.06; 12.5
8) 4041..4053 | -0.03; 15.1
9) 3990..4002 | -0.06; 14.6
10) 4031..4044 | -0.08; 15.5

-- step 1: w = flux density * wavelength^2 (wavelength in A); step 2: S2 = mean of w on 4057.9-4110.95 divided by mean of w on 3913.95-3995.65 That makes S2 1.37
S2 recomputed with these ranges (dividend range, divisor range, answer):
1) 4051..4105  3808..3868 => 1.46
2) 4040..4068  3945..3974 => 1.43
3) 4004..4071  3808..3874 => 1.47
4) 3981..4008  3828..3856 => 1.48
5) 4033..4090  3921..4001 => 1.36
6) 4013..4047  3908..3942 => 1.50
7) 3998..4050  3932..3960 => 1.39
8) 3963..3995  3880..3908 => 1.08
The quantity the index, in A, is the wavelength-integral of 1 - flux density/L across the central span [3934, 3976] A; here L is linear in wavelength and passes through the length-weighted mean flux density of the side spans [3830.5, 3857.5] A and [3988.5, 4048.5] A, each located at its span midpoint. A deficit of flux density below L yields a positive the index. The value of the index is 8.8 A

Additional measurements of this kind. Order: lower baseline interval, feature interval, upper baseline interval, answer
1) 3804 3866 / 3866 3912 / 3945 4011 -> 2.27 A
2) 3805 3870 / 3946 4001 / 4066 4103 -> 3.50 A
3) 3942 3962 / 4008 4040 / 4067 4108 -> -3.39 A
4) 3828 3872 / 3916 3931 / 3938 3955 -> 0.97 A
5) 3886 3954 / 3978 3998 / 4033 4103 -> -2.36 A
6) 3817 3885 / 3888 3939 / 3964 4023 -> 4.28 A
